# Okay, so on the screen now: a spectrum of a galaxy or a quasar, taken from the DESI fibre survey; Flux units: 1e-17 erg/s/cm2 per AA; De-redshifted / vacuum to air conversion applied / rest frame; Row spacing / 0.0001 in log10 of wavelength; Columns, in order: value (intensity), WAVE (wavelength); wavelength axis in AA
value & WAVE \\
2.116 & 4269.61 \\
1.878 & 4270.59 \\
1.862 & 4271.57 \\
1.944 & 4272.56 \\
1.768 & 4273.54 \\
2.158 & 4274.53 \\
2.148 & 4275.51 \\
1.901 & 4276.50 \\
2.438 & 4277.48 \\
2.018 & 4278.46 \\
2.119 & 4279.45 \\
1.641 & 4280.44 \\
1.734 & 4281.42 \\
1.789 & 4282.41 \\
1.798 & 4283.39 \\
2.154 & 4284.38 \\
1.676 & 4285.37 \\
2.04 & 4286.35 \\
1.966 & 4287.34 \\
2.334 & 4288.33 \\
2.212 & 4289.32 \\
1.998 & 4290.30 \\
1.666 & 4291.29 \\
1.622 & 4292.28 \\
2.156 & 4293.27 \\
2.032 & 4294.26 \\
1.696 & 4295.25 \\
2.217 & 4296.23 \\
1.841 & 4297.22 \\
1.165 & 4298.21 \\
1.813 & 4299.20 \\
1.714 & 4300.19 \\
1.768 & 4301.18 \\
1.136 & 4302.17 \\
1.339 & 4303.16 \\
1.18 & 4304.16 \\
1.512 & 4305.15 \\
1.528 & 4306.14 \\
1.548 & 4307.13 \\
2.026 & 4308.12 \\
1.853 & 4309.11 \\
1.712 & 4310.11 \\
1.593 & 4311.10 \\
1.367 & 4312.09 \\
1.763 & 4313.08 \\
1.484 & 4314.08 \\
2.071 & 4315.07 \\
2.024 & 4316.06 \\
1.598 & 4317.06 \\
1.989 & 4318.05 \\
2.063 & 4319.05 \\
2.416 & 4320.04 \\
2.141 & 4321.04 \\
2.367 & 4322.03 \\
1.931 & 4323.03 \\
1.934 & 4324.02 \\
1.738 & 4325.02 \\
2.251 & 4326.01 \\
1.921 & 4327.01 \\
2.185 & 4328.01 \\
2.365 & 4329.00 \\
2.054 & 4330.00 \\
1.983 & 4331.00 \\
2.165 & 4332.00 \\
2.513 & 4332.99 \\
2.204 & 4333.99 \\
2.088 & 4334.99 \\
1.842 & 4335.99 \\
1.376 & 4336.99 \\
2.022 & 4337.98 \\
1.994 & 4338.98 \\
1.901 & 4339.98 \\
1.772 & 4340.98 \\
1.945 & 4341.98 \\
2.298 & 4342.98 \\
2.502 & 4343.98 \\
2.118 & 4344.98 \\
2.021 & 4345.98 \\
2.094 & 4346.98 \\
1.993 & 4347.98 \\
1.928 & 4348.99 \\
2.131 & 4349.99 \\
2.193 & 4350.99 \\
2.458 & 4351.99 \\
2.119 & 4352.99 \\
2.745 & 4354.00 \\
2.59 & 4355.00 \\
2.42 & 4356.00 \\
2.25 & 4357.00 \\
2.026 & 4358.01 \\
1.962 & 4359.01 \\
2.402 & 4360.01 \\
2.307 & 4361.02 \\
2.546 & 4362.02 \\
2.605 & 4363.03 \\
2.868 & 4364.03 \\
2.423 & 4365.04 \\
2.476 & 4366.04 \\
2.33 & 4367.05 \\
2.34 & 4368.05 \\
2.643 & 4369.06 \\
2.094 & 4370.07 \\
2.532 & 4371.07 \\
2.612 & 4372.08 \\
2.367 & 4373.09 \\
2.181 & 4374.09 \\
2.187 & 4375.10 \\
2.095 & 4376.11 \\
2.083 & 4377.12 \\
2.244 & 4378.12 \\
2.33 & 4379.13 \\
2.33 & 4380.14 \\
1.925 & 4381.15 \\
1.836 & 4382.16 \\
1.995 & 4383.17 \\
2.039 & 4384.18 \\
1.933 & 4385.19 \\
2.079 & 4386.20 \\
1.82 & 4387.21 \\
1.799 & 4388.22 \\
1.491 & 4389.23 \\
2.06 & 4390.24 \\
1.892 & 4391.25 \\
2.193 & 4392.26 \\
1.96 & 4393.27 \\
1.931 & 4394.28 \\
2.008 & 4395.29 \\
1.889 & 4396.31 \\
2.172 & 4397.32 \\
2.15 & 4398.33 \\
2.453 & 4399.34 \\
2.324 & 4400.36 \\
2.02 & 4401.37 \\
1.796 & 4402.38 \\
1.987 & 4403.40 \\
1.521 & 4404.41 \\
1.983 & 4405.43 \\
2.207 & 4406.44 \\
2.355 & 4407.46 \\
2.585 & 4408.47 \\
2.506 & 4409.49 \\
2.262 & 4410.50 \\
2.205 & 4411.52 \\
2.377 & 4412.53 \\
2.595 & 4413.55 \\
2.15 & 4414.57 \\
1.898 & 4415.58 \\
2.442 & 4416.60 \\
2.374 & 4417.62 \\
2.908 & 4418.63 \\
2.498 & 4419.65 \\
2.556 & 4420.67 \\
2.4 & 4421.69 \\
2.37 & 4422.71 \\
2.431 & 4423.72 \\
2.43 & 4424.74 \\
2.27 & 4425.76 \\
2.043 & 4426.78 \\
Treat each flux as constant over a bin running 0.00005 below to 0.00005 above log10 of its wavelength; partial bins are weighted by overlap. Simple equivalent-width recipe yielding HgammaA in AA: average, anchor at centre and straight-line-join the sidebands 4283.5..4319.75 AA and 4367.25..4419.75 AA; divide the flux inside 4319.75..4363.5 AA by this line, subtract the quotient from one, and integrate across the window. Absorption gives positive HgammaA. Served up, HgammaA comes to -4.6 AA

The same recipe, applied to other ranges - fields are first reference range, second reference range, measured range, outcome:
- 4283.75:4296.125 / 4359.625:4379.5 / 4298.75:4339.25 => 4.9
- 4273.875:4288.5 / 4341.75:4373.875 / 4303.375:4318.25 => 3.1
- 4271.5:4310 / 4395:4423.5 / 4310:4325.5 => 0.3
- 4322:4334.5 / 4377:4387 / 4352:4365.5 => -2.0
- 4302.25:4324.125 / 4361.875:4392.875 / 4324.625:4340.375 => -1.1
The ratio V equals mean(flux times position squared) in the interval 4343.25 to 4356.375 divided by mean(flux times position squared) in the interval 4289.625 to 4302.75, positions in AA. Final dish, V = 1.3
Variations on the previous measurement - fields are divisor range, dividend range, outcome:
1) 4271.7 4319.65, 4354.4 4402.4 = 1.25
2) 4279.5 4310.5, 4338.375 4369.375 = 1.31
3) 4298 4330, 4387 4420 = 1.24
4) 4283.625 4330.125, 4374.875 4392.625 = 1.13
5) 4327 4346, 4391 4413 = 1.06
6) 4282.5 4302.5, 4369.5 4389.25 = 1.19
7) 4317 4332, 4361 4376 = 1.19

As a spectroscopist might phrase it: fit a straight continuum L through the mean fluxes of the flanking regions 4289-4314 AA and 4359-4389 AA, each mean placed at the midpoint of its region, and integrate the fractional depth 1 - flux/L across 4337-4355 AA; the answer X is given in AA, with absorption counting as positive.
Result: -0.8 AA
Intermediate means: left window 1.69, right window 2.24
